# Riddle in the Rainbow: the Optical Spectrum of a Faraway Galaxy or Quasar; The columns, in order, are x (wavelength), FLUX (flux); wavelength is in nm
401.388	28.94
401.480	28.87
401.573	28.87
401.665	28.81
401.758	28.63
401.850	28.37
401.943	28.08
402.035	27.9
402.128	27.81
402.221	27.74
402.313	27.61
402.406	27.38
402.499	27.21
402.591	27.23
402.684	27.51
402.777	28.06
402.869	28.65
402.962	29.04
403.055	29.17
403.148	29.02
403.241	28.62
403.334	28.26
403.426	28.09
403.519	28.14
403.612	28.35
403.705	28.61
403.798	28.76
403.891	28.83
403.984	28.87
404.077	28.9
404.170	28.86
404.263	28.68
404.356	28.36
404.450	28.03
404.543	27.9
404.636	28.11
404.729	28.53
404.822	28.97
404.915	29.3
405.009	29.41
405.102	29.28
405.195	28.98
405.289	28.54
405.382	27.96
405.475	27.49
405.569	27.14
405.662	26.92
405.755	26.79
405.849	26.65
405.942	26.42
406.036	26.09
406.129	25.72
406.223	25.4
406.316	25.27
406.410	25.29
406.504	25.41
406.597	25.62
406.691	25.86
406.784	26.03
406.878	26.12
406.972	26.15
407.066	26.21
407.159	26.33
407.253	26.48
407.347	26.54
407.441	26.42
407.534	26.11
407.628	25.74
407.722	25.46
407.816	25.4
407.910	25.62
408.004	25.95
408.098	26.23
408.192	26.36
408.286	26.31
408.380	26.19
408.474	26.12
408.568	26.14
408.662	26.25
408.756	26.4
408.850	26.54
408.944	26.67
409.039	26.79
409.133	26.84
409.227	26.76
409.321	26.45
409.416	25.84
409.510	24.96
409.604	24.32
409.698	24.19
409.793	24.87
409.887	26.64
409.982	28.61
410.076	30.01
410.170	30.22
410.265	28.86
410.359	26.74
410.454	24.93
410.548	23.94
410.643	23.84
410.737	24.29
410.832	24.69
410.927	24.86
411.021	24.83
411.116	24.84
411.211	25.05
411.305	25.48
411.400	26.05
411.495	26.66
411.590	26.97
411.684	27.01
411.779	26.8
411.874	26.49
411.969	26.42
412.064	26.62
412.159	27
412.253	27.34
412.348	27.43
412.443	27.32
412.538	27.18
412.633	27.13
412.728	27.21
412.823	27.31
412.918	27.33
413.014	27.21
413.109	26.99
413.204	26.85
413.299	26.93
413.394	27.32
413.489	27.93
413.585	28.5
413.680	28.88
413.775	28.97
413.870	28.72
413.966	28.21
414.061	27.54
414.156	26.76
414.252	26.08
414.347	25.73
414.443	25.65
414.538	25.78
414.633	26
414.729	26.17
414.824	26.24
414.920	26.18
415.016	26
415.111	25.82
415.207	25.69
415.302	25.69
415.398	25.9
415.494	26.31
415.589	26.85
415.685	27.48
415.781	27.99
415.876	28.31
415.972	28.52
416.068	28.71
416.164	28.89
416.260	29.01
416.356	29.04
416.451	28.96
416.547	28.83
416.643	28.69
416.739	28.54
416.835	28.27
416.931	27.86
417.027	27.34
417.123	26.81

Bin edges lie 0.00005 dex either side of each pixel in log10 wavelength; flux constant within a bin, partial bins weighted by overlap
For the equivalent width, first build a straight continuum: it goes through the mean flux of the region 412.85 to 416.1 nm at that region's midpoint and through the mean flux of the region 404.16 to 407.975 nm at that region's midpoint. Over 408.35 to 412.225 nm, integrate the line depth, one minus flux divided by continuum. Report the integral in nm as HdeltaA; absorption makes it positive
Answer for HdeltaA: 0.12 nm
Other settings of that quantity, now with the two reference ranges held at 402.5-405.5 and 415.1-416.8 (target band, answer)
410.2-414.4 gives 0.20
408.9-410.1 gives 0.08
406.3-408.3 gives 0.17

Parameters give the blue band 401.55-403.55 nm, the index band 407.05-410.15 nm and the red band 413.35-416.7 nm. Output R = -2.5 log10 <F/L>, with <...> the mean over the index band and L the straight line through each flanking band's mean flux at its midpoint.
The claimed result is 0.06 mag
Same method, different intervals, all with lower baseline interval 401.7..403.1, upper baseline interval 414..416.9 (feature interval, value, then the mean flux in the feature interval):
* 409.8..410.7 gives 0.02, 27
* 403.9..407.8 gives 0.03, 27.1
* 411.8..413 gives 0.01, 27.1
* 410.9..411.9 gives 0.06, 25.9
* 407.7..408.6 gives 0.07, 26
